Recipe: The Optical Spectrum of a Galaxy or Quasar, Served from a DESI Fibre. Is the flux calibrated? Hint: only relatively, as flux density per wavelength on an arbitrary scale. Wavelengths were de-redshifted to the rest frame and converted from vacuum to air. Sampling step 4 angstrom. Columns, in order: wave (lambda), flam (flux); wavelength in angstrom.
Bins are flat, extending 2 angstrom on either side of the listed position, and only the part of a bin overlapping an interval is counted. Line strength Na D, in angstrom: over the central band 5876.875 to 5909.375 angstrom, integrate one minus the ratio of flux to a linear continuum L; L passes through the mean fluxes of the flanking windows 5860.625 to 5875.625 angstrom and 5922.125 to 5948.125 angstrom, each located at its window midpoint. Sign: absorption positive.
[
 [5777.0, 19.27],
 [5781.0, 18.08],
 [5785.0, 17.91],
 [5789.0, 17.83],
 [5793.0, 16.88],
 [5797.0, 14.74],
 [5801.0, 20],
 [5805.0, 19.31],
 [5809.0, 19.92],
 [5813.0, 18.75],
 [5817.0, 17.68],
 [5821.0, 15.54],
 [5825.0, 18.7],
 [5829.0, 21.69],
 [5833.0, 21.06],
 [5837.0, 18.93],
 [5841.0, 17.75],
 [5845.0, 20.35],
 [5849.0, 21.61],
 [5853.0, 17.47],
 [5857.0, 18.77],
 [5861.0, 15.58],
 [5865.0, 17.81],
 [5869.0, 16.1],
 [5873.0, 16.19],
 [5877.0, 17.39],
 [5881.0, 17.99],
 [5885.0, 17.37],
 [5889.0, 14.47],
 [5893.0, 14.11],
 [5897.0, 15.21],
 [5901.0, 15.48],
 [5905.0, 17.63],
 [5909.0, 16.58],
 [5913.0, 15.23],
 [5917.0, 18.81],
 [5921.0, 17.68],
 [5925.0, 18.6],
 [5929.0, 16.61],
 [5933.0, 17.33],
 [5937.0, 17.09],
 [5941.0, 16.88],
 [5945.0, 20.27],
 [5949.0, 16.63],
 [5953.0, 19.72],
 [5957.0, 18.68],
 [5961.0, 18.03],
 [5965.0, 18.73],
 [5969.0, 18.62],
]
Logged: 1.58 angstrom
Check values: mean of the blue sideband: 16.6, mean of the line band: 16.2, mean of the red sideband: 17.7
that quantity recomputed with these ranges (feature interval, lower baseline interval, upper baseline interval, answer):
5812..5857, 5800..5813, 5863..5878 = -1.7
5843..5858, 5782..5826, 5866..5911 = -2.3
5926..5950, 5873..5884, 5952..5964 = 1.1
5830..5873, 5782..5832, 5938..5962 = -0.5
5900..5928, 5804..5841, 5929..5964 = 1.7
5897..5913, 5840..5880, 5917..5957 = 1.5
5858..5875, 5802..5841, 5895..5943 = 1.4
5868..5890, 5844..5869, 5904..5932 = 1.5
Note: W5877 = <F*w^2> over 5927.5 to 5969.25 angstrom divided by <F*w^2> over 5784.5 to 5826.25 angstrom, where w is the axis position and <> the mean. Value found 1.1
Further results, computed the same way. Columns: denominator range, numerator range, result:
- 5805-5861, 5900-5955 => 0.95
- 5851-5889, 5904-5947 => 1.05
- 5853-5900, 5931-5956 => 1.12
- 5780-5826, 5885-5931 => 0.95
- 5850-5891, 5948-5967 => 1.12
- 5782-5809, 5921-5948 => 1.04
